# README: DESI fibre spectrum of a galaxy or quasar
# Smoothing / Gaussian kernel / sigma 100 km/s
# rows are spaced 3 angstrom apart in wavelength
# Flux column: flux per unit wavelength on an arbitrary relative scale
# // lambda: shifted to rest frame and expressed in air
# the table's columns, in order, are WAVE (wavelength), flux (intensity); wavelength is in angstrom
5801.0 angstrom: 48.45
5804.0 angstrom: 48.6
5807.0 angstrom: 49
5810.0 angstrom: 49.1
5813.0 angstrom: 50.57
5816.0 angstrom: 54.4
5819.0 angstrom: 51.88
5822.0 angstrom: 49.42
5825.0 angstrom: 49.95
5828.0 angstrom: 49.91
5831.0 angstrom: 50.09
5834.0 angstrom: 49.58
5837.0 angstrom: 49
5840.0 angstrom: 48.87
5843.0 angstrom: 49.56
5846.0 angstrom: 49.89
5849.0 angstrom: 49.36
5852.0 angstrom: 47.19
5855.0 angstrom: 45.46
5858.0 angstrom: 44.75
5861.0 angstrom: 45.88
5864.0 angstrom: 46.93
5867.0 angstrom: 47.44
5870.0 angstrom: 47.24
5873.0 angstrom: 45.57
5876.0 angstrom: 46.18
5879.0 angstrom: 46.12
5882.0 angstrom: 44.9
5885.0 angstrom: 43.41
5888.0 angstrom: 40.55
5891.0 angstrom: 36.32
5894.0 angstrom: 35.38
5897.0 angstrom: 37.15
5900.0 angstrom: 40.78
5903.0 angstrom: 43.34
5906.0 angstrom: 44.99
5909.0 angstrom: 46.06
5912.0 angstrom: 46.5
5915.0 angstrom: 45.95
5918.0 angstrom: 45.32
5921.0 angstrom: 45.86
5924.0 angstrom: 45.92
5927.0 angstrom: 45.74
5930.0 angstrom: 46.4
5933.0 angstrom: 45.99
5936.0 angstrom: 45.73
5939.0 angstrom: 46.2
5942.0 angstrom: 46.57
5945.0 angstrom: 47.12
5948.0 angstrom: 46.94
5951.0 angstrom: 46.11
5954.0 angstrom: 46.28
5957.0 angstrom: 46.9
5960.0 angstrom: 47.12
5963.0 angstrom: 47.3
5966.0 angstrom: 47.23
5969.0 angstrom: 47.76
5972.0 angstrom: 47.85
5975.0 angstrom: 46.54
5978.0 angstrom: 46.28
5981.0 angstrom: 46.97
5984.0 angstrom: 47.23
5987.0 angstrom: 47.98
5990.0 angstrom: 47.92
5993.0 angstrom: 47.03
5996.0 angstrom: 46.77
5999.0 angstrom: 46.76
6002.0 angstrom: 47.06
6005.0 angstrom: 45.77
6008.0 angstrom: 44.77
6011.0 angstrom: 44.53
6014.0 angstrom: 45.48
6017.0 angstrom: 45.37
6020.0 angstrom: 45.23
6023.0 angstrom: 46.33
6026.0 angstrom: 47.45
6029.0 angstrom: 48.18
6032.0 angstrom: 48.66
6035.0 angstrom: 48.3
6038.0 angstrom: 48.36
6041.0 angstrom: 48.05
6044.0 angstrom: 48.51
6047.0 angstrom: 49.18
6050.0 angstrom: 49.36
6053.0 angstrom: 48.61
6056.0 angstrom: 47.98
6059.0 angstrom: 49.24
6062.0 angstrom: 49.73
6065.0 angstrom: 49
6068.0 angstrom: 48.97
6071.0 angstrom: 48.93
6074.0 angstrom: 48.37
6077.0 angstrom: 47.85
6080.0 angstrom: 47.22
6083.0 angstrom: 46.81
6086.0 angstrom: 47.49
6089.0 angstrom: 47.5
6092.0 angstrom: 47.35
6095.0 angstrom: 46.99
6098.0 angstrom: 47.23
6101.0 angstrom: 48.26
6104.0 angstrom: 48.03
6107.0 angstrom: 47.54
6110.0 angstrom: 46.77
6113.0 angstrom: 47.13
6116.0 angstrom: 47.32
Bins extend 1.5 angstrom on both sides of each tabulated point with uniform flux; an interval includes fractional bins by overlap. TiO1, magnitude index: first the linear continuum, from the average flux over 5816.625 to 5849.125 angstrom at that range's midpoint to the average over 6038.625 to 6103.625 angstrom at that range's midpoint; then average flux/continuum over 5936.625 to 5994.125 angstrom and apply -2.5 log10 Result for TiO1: 0.04 mag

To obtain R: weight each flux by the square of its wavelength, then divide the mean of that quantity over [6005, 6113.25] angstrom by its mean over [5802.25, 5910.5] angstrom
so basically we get 1.10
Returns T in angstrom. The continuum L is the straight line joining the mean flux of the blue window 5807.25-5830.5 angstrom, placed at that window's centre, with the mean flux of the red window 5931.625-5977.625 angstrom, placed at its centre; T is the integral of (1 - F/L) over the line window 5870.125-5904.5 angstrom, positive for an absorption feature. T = 4.7 angstrom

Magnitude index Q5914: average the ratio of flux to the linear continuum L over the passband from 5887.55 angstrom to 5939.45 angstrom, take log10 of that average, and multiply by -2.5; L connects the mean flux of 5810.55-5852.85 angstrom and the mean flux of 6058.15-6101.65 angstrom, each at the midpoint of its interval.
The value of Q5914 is 0.14 mag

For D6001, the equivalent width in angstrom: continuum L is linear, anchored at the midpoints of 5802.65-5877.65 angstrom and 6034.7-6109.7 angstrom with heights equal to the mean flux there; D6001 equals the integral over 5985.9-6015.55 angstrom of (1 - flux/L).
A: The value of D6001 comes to 1.2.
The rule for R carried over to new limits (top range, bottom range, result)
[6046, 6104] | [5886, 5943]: 1.16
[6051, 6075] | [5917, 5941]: 1.11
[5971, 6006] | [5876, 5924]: 1.13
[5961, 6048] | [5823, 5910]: 1.08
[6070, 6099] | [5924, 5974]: 1.07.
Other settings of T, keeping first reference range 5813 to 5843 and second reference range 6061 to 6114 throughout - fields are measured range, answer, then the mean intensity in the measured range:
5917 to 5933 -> 1.1 angstrom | 45.9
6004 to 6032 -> 1.4 angstrom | 46.1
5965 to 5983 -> 0.7 angstrom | 47.1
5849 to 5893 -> 4.4 angstrom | 44.9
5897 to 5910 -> 1.7 angstrom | 42.9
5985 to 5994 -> 0.2 angstrom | 47.7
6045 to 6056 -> -0.2 angstrom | 48.9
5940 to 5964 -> 1.2 angstrom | 46.8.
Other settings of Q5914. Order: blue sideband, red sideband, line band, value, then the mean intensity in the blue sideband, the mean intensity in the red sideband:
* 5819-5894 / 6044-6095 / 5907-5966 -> 0.02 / 46.7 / 48.3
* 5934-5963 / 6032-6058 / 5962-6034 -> 0.02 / 46.6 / 48.6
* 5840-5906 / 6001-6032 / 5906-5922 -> -0.02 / 44.6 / 46.1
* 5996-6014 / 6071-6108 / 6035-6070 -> -0.04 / 45.8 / 47.6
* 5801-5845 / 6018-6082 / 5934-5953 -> 0.06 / 49.9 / 48.2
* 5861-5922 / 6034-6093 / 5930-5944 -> -0.03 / 43.8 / 48.3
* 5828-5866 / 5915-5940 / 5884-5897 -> 0.21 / 48.1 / 45.9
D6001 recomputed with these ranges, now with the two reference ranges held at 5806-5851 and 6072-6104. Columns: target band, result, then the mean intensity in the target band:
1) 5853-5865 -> 1.0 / 45.8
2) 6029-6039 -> -0.1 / 48.4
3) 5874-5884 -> 0.8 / 45.6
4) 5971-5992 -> 0.6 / 47.2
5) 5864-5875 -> 0.6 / 46.7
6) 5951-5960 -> 0.4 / 46.6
